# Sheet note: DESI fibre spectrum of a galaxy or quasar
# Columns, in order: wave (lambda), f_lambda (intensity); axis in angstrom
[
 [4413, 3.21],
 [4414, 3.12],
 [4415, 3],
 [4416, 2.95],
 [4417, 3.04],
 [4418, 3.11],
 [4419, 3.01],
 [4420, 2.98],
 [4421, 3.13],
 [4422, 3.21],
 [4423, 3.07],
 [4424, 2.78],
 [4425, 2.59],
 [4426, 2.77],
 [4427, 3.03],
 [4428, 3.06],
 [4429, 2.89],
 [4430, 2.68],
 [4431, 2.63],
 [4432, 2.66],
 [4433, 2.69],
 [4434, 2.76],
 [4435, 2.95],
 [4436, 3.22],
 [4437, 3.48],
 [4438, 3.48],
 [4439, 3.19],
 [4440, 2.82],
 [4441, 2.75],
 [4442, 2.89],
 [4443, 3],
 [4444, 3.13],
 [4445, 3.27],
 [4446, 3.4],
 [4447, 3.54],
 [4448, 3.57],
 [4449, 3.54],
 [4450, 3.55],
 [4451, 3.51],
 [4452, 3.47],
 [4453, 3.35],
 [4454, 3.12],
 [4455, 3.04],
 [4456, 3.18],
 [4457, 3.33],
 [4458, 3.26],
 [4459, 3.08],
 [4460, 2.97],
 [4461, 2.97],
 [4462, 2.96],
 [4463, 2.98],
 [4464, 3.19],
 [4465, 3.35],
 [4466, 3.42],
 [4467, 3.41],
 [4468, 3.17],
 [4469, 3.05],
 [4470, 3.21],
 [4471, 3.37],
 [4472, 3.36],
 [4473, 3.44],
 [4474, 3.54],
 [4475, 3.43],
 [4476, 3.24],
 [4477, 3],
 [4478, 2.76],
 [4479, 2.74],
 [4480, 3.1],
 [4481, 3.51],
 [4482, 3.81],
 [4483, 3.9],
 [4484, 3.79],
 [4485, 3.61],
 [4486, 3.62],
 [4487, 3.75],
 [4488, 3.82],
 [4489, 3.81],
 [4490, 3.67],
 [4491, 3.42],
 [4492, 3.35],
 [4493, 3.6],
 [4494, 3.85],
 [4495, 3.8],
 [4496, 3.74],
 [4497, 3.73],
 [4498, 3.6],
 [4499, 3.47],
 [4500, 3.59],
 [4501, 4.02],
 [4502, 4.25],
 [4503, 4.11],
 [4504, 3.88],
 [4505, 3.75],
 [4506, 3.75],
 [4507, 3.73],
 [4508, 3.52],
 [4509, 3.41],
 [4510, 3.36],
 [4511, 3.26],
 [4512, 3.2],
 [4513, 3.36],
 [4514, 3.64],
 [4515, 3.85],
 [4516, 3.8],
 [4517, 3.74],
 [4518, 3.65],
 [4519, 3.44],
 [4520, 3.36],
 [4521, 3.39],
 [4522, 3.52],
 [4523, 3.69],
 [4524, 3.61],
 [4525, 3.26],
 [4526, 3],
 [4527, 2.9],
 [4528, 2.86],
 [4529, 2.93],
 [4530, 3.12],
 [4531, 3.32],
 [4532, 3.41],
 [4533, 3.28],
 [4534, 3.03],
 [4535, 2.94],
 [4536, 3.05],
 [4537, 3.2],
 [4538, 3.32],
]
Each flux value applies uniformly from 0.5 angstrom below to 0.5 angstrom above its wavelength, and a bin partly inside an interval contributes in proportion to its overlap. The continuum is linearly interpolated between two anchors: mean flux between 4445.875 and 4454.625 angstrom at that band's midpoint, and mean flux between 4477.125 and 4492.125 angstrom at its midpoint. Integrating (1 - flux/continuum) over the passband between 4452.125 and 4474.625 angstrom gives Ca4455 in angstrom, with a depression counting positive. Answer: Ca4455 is 1.60 angstrom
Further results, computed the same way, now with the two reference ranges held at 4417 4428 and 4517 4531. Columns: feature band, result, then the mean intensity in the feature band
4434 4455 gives -1.4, 3.24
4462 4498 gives -3.1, 3.44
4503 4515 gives -1.2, 3.57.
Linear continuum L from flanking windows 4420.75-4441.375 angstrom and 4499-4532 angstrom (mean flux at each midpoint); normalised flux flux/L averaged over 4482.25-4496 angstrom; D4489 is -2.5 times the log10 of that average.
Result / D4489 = -0.11 mag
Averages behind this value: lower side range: 2.94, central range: 3.7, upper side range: 3.51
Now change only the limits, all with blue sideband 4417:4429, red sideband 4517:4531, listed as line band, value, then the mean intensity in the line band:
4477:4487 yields -0.08 mag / 3.42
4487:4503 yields -0.16 mag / 3.73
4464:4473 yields -0.06 mag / 3.29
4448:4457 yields -0.10 mag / 3.36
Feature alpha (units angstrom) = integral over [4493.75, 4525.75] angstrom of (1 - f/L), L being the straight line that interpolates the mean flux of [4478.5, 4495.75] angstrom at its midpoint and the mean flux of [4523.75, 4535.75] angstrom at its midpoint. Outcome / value -2.7 angstrom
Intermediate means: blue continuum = 3.6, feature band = 3.63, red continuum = 3.13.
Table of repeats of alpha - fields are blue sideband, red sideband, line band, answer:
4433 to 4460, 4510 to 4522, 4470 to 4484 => 0.0 angstrom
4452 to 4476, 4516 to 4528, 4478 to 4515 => -3.2 angstrom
